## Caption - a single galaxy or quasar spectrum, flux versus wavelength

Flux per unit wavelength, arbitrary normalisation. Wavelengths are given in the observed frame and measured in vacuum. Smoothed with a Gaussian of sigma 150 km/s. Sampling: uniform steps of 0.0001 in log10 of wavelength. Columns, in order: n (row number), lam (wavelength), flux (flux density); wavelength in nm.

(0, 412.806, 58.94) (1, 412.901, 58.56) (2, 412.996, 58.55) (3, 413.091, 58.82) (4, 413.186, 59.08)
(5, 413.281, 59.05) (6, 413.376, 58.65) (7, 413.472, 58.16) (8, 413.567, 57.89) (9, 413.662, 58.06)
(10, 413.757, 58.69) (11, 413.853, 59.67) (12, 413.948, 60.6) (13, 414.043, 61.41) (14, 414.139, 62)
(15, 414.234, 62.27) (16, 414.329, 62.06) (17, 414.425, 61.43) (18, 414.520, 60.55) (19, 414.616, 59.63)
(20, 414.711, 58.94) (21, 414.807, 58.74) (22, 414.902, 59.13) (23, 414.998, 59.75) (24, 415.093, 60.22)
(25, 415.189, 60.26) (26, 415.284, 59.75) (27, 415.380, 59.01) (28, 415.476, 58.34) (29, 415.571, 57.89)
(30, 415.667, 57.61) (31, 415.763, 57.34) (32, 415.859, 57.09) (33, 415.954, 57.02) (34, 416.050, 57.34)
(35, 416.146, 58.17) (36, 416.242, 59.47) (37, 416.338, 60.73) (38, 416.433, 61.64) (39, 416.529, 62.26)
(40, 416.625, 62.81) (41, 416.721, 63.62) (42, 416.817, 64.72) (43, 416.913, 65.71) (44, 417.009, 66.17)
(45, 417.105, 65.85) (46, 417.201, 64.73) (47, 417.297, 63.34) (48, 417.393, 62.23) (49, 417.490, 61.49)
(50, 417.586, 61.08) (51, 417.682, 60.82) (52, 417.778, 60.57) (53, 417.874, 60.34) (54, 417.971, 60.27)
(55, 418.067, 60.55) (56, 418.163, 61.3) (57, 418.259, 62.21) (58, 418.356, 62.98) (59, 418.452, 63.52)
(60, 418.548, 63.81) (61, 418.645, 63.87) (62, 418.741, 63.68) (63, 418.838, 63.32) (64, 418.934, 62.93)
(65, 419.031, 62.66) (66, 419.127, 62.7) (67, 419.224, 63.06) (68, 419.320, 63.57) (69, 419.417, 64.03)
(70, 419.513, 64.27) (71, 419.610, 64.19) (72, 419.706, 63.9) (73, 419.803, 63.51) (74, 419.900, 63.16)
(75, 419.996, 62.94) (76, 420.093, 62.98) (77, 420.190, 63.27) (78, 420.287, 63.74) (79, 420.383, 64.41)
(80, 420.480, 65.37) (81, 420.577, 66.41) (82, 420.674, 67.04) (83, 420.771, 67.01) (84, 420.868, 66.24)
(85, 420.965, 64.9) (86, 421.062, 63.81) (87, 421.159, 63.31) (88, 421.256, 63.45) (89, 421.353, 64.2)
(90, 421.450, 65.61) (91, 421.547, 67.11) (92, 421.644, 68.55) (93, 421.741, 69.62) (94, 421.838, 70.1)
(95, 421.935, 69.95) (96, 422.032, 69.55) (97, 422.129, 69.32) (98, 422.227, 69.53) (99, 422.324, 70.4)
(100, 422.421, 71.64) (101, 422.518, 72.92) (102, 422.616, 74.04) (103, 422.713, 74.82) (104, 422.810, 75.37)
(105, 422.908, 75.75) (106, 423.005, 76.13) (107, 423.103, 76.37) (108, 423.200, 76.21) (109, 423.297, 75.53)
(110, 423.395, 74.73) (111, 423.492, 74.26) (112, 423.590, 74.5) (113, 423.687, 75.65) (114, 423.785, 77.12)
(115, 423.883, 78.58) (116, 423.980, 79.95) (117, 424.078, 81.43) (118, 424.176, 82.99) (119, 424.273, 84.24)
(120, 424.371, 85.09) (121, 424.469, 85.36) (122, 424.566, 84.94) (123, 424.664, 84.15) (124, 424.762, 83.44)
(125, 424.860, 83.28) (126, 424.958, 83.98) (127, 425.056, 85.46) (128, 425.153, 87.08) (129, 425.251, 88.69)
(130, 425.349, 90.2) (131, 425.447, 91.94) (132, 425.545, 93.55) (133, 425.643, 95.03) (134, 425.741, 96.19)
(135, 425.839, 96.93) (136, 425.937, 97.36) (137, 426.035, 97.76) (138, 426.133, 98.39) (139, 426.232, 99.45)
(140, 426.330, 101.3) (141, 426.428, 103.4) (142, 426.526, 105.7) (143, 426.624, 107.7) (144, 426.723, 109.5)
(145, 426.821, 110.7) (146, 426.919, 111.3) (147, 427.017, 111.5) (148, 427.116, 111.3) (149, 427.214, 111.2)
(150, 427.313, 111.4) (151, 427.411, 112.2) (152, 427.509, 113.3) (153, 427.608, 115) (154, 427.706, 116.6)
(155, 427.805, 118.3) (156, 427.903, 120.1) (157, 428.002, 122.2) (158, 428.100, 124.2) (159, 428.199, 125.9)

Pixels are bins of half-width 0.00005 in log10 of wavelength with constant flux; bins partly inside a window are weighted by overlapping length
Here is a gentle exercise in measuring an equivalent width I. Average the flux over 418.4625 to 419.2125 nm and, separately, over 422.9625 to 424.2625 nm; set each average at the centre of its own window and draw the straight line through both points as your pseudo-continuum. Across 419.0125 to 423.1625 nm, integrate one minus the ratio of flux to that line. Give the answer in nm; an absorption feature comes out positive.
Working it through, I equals 0.16 nm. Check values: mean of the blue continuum 63.2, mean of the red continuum 77.4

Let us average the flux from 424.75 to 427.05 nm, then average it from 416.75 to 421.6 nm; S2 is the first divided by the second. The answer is 1.53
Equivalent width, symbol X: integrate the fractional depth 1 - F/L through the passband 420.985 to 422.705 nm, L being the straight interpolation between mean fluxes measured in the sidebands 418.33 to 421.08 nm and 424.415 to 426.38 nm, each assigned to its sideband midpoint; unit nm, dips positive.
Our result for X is 0.134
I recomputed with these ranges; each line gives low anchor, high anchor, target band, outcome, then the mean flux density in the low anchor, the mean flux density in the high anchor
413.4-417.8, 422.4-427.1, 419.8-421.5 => 0.25 nm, 60.6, 87.8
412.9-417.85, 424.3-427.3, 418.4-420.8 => 0.35 nm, 60.4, 96.5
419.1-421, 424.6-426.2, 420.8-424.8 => 0.21 nm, 64.3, 90.8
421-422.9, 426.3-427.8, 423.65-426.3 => 0.17 nm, 69.2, 110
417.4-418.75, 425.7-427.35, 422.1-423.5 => 0.20 nm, 61.8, 105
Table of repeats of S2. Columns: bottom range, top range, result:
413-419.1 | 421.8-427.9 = 1.47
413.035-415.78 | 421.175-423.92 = 1.21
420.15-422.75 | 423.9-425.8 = 1.28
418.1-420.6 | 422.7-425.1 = 1.25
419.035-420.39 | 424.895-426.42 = 1.48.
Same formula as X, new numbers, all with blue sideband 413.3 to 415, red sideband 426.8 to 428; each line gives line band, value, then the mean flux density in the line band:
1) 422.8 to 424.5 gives 0.35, 78.3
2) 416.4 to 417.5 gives 0.11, 63.8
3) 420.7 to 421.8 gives 0.28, 65.9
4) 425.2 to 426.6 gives 0.14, 97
